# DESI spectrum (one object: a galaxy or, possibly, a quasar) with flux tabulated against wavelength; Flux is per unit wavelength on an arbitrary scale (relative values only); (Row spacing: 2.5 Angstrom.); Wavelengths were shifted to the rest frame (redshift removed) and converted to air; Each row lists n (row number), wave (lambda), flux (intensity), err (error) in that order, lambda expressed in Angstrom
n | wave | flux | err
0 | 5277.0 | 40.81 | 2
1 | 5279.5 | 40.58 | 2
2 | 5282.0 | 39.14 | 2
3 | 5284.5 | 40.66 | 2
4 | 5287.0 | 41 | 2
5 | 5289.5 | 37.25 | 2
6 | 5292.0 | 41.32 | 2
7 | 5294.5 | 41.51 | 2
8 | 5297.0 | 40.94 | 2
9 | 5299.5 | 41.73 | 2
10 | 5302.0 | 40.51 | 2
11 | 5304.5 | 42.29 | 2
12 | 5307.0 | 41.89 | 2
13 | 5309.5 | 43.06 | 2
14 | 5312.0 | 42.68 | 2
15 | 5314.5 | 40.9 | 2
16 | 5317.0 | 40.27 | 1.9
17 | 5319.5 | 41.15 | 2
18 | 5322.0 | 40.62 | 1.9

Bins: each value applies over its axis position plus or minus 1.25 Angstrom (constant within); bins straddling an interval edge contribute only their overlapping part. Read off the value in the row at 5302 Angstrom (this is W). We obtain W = 40.51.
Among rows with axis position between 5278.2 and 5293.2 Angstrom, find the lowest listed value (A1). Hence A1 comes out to 37.25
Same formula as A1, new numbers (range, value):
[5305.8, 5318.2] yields 40.27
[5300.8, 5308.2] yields 40.51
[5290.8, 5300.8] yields 40.94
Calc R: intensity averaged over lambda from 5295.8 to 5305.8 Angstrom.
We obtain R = 41.4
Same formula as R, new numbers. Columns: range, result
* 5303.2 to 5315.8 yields 42.1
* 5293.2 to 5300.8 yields 41.4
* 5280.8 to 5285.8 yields 39.9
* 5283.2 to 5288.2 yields 40.8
